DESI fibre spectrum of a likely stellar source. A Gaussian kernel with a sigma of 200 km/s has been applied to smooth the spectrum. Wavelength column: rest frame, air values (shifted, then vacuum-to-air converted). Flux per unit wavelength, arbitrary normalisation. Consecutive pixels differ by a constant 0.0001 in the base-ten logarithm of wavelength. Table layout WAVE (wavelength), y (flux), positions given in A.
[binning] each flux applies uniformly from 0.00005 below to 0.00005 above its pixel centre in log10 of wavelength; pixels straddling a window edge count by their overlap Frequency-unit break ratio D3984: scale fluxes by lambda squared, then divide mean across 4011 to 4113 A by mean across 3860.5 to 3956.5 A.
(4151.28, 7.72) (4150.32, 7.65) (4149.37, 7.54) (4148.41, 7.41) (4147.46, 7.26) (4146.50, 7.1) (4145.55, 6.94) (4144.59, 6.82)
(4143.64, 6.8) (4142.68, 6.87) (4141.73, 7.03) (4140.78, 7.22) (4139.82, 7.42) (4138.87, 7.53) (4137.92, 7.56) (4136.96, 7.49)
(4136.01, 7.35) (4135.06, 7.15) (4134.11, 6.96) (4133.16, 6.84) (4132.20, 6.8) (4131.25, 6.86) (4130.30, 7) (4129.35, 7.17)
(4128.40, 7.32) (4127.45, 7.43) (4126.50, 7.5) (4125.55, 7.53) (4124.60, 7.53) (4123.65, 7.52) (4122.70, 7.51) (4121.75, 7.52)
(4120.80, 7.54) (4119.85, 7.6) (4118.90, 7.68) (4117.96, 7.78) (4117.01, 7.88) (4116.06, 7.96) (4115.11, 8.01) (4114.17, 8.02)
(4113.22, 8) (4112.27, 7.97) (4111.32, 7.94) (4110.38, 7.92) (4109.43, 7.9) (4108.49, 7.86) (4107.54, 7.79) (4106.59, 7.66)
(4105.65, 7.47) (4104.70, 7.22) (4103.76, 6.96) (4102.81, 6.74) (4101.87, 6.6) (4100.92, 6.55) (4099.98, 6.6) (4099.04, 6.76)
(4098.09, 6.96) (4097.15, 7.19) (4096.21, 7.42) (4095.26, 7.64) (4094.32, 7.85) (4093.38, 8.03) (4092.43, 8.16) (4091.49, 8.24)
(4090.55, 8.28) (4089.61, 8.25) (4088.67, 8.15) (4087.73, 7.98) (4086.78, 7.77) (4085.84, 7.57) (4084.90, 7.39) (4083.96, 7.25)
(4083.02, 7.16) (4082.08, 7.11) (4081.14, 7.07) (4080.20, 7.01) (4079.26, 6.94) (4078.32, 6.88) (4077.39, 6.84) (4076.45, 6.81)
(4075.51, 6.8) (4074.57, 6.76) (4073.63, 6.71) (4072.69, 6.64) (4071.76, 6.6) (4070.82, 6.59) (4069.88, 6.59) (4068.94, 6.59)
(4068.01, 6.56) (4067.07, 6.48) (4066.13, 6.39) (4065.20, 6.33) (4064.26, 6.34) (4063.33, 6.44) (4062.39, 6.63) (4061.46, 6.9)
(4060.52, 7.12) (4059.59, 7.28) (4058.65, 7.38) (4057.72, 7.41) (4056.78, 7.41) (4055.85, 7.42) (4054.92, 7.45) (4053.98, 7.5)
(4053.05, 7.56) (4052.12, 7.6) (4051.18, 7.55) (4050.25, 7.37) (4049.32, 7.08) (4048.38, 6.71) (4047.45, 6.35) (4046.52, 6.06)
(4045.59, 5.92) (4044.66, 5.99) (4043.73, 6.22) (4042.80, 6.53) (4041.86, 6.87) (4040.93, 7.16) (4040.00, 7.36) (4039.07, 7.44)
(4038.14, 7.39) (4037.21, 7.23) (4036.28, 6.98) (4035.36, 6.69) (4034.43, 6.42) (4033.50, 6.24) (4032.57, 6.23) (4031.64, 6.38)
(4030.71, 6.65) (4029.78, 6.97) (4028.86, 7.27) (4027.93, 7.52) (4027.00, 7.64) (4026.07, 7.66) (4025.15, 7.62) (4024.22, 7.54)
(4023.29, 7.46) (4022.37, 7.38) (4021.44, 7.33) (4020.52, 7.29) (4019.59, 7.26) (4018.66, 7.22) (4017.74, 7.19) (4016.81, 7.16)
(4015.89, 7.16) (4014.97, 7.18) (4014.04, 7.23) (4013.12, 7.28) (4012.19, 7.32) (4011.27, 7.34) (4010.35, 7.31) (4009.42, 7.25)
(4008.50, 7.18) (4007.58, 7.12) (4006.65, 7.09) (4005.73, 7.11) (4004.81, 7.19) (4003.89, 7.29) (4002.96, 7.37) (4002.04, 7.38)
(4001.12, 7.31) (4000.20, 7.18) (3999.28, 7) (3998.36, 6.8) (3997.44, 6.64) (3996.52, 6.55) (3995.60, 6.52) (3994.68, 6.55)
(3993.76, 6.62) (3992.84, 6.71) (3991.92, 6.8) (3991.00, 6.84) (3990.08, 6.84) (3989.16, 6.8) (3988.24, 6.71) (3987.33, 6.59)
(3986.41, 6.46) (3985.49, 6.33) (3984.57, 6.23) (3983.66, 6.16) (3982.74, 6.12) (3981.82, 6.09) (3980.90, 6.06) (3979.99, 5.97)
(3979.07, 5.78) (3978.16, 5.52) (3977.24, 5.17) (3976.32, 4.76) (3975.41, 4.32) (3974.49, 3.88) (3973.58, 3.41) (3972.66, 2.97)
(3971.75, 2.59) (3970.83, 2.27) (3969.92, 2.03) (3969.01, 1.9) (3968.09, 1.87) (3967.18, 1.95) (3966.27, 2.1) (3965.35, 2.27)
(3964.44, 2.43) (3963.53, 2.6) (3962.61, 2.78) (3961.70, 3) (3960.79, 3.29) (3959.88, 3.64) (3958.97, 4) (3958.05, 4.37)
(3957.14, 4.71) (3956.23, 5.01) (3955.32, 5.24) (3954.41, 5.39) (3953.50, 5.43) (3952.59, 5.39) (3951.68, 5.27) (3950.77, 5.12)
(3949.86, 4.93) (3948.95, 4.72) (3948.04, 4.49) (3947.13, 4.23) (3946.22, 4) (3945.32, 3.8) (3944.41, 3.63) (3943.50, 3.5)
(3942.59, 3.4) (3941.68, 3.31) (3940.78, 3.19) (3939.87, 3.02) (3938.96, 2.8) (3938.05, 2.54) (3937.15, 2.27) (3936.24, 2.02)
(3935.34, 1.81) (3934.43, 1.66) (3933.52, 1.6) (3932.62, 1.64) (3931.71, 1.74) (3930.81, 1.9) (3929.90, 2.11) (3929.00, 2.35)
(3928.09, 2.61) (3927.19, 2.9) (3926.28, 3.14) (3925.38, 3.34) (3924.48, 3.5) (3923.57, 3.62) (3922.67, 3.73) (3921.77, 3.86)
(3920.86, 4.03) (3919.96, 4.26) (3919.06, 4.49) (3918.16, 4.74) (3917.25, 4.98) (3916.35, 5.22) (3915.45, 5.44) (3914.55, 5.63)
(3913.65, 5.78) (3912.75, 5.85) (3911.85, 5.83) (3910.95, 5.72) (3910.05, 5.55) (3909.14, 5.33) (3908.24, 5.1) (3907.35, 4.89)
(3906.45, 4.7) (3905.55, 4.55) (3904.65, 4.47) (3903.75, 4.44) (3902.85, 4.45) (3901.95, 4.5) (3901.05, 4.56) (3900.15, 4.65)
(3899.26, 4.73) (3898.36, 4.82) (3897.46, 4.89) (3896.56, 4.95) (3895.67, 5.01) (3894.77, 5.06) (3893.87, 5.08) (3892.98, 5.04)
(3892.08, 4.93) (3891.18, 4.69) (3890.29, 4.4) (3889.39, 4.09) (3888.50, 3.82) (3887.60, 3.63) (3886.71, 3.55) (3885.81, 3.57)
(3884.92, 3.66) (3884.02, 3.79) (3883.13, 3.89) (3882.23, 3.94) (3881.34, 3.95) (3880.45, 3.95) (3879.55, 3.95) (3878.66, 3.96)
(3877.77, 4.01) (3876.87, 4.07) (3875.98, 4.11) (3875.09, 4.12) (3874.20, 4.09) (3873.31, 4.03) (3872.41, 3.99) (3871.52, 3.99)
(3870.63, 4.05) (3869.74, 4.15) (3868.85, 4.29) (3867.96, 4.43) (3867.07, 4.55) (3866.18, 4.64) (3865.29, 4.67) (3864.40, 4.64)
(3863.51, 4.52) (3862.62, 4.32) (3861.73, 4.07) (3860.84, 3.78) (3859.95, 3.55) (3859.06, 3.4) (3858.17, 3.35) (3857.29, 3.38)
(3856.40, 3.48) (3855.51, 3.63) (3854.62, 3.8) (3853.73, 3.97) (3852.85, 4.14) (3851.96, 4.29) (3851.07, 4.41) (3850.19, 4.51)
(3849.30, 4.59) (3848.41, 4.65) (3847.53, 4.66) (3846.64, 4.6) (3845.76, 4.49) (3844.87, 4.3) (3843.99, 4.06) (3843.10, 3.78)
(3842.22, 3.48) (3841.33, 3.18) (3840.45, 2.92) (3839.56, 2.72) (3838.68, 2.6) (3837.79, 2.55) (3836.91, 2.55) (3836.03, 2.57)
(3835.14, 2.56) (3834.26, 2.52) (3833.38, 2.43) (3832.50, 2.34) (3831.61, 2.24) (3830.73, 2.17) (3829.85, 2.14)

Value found 1.87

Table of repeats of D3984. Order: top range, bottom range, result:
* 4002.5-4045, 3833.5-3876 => 2.01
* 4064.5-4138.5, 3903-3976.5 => 2.13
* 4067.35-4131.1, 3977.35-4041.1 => 1.11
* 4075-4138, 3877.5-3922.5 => 1.79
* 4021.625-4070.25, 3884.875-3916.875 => 1.55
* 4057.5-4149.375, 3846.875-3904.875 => 1.93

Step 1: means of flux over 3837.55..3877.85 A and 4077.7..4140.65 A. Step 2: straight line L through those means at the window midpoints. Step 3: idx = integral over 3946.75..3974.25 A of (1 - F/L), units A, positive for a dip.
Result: 8.85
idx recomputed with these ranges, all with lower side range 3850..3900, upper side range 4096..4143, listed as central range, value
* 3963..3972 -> 5.3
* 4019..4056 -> -4.3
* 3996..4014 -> -3.9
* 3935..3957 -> 5.0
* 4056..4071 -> -0.3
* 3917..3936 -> 7.1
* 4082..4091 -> -1.0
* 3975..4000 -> -2.7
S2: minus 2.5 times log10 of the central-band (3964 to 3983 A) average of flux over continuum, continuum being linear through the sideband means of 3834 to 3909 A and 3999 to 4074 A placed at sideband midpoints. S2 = 0.496 mag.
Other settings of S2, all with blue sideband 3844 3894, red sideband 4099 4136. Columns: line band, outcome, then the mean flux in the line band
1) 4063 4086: 0.010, 6.79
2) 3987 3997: -0.163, 6.69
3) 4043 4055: -0.054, 6.85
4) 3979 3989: -0.111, 6.26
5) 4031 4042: -0.085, 6.86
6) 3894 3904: -0.052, 4.75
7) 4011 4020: -0.190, 7.23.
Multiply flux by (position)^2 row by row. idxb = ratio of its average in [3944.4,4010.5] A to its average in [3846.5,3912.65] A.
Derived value 1.3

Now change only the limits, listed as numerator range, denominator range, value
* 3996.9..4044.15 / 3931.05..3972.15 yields 2.23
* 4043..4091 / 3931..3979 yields 2.14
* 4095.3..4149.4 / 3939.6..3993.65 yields 1.77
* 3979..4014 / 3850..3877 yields 1.79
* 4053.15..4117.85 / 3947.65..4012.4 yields 1.43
